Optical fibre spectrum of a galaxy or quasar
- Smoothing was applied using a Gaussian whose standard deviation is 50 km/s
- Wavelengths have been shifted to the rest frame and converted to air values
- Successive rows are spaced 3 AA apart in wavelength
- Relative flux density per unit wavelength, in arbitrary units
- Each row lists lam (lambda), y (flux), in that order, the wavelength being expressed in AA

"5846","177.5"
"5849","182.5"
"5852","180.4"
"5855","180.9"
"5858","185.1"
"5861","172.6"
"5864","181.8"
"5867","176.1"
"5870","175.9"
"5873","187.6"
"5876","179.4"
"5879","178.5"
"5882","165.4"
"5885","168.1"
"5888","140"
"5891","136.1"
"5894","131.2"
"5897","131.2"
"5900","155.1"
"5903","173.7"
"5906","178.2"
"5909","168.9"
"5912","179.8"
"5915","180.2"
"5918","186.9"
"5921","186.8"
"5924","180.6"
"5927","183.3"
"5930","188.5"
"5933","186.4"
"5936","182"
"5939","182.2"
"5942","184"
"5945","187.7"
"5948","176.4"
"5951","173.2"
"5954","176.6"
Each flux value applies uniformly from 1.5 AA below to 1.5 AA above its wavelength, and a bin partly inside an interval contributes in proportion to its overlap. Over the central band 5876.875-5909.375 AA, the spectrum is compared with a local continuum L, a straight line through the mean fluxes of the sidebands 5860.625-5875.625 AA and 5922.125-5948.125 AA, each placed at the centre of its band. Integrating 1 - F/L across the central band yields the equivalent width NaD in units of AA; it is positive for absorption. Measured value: 4.32 AA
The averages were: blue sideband 179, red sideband 184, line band 157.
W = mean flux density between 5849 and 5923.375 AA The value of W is 170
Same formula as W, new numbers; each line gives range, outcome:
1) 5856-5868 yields 179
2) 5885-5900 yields 140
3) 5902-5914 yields 175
